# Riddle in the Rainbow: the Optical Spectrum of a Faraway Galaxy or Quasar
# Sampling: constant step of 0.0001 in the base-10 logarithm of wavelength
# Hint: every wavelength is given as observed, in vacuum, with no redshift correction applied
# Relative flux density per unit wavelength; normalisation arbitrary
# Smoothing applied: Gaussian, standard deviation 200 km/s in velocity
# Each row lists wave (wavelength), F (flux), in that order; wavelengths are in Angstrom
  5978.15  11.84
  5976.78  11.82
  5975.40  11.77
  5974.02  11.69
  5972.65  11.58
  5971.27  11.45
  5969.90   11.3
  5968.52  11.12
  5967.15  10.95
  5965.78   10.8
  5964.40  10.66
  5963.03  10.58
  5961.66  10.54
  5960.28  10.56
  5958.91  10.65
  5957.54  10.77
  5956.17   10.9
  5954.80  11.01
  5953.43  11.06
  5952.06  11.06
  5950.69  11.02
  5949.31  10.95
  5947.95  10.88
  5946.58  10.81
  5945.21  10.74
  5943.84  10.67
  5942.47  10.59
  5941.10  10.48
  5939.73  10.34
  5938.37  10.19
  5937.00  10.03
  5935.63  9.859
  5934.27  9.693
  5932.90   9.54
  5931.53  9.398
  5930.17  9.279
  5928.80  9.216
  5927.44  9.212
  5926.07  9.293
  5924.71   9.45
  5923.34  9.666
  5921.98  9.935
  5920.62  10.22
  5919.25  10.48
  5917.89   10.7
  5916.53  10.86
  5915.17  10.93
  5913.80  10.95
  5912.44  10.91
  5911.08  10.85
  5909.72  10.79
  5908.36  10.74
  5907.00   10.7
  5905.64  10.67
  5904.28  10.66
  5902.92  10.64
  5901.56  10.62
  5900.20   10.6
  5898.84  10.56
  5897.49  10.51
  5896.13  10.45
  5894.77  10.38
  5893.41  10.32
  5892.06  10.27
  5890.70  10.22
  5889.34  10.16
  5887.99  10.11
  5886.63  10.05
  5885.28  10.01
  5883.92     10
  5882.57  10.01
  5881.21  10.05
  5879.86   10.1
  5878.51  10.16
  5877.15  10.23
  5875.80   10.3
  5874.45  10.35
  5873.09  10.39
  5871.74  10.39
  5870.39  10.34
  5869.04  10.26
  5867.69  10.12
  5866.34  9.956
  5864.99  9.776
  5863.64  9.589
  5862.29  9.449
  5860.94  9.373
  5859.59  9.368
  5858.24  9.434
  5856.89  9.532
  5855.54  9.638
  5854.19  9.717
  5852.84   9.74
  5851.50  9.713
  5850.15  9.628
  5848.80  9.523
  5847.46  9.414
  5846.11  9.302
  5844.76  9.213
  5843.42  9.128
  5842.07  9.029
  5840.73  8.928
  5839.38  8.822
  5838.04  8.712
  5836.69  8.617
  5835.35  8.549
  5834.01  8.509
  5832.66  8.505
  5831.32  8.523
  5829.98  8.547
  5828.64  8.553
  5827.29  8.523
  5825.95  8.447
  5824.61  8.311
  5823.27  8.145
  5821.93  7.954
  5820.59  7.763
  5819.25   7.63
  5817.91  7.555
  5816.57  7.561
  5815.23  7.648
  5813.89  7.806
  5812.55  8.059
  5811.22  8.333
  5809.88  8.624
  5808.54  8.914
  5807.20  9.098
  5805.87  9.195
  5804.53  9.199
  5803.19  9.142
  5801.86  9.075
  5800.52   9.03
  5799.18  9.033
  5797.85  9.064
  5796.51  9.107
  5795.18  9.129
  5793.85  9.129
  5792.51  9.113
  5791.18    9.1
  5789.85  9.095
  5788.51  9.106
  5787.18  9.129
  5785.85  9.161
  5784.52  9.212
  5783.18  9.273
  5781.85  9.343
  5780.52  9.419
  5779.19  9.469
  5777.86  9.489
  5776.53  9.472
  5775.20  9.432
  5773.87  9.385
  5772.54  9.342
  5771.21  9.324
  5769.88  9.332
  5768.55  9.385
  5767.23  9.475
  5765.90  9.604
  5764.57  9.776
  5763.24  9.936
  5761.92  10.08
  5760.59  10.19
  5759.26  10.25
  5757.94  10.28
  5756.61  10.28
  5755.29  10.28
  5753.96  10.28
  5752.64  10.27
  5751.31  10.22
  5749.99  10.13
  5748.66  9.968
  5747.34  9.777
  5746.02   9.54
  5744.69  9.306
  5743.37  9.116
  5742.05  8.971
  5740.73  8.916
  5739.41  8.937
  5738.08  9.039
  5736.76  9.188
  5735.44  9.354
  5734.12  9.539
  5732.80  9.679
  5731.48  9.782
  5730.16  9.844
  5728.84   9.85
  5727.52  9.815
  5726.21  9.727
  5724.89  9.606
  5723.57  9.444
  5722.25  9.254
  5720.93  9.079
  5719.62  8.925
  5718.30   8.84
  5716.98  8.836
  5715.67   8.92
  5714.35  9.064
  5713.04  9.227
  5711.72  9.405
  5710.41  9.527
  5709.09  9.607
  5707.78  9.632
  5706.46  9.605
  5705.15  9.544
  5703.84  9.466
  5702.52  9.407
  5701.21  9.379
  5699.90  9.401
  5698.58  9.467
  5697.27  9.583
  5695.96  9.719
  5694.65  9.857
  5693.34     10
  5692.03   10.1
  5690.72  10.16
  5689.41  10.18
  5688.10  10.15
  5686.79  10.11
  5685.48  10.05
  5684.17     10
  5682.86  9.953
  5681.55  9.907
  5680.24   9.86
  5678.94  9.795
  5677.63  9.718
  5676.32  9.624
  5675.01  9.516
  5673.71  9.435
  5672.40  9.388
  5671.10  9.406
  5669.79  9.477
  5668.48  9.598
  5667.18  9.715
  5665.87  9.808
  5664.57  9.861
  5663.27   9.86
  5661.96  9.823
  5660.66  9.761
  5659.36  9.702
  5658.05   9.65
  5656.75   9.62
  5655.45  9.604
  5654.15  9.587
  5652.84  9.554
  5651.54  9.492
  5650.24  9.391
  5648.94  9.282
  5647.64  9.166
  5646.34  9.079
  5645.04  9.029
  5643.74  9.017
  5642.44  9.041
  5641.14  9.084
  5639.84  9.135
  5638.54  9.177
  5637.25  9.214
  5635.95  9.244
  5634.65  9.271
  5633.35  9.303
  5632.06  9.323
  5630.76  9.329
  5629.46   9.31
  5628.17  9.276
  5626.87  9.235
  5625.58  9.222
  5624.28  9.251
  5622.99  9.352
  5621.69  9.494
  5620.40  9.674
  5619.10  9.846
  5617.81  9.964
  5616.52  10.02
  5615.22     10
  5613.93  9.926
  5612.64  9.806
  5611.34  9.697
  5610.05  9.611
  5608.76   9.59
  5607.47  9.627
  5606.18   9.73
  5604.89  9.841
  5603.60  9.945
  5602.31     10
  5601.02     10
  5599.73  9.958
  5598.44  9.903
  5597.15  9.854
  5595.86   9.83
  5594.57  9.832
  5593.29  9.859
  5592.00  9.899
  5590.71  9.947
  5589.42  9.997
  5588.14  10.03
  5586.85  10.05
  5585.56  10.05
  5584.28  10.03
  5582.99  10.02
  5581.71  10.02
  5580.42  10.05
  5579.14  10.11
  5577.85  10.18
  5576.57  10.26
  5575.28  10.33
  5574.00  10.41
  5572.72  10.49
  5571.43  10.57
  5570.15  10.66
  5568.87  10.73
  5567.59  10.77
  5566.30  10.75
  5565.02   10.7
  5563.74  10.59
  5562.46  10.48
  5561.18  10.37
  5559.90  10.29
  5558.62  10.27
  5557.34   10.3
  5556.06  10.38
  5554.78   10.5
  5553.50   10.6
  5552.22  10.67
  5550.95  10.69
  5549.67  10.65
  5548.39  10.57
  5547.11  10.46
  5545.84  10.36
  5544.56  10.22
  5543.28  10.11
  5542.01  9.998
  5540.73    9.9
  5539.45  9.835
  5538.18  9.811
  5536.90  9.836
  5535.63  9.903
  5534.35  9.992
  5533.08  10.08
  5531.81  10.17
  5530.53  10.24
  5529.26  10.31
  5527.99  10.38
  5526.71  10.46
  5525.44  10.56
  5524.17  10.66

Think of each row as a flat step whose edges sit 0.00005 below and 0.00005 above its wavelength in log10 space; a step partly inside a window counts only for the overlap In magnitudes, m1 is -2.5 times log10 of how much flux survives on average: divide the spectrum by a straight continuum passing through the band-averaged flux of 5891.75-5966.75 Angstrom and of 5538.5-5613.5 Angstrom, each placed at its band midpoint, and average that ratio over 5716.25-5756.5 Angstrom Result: 0.08 mag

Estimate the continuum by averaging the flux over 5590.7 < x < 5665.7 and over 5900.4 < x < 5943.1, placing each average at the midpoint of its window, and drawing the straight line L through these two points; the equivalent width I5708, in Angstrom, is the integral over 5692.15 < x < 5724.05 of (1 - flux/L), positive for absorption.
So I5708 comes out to 1.2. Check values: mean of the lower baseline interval 9.57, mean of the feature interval 9.39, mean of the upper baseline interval 10.2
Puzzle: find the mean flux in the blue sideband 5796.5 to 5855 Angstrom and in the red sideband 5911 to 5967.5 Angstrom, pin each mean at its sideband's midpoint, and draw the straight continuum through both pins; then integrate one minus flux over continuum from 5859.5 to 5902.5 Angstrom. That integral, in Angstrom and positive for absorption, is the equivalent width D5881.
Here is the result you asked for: -2.8 Angstrom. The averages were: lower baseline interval 8.72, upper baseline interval 10.4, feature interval 10.2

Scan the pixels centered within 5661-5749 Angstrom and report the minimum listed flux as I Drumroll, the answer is 8.836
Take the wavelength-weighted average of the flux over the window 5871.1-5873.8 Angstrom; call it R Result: 10.4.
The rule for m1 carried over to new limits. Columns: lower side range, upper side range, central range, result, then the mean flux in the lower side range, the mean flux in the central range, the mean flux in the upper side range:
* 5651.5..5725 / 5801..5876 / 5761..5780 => -0.03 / 9.6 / 9.54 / 9.03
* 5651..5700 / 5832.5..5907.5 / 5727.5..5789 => 0.02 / 9.75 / 9.59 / 9.84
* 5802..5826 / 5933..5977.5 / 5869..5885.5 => -0.09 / 8.31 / 10.2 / 10.8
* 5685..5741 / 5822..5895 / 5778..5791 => 0.03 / 9.52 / 9.25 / 9.51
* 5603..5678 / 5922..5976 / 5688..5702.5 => -0.01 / 9.51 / 9.79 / 10.5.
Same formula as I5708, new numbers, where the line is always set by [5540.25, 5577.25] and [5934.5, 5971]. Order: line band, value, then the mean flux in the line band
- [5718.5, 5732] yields 1.3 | 9.51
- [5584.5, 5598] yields 0.7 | 9.94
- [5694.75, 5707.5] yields 1.2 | 9.52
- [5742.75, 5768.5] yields 1.6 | 9.92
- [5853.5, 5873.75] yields 1.6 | 9.82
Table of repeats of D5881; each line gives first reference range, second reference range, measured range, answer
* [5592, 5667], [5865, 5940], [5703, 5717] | 0.6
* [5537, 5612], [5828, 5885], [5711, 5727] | 1.0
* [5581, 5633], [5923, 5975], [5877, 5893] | 0.4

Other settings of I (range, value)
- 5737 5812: 8.333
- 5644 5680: 9.029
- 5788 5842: 7.555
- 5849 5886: 9.368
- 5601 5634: 9.222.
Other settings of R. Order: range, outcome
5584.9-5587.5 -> 10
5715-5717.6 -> 8.89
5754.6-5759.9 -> 10.3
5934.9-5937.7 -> 9.94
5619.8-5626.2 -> 9.4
